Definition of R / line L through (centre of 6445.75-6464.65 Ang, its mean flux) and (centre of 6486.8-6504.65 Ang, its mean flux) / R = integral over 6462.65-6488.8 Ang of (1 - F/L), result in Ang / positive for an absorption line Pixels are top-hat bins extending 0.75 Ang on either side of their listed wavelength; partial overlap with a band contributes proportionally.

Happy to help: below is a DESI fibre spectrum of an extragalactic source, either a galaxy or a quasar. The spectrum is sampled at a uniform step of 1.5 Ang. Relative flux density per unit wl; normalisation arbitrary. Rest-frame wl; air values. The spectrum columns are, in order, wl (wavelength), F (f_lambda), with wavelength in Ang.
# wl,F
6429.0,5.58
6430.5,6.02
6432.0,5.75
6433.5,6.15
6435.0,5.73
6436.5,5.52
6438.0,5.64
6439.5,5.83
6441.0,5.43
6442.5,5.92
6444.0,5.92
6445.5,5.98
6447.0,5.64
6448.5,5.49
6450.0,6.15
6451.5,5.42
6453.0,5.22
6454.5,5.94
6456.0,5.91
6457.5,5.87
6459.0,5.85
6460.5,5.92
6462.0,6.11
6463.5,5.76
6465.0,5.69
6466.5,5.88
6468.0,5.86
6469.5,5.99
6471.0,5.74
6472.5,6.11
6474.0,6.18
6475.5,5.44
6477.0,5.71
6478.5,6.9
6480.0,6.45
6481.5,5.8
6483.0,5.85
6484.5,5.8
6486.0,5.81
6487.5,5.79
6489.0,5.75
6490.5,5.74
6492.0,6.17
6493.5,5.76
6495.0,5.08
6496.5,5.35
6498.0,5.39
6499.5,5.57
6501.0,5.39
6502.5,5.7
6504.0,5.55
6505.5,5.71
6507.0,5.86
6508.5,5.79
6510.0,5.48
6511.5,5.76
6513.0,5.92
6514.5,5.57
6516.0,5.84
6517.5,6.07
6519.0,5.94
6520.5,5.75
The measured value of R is -1.08 Ang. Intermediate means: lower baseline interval 5.78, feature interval 5.92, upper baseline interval 5.6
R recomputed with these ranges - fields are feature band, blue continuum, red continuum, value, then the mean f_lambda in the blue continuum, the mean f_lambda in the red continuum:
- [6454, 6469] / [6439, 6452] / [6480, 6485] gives -0.1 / 5.76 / 5.91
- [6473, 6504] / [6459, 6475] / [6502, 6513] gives 0.1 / 5.91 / 5.71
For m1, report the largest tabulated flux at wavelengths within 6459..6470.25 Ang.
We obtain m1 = 6.11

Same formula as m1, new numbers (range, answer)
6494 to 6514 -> 5.92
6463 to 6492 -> 6.9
